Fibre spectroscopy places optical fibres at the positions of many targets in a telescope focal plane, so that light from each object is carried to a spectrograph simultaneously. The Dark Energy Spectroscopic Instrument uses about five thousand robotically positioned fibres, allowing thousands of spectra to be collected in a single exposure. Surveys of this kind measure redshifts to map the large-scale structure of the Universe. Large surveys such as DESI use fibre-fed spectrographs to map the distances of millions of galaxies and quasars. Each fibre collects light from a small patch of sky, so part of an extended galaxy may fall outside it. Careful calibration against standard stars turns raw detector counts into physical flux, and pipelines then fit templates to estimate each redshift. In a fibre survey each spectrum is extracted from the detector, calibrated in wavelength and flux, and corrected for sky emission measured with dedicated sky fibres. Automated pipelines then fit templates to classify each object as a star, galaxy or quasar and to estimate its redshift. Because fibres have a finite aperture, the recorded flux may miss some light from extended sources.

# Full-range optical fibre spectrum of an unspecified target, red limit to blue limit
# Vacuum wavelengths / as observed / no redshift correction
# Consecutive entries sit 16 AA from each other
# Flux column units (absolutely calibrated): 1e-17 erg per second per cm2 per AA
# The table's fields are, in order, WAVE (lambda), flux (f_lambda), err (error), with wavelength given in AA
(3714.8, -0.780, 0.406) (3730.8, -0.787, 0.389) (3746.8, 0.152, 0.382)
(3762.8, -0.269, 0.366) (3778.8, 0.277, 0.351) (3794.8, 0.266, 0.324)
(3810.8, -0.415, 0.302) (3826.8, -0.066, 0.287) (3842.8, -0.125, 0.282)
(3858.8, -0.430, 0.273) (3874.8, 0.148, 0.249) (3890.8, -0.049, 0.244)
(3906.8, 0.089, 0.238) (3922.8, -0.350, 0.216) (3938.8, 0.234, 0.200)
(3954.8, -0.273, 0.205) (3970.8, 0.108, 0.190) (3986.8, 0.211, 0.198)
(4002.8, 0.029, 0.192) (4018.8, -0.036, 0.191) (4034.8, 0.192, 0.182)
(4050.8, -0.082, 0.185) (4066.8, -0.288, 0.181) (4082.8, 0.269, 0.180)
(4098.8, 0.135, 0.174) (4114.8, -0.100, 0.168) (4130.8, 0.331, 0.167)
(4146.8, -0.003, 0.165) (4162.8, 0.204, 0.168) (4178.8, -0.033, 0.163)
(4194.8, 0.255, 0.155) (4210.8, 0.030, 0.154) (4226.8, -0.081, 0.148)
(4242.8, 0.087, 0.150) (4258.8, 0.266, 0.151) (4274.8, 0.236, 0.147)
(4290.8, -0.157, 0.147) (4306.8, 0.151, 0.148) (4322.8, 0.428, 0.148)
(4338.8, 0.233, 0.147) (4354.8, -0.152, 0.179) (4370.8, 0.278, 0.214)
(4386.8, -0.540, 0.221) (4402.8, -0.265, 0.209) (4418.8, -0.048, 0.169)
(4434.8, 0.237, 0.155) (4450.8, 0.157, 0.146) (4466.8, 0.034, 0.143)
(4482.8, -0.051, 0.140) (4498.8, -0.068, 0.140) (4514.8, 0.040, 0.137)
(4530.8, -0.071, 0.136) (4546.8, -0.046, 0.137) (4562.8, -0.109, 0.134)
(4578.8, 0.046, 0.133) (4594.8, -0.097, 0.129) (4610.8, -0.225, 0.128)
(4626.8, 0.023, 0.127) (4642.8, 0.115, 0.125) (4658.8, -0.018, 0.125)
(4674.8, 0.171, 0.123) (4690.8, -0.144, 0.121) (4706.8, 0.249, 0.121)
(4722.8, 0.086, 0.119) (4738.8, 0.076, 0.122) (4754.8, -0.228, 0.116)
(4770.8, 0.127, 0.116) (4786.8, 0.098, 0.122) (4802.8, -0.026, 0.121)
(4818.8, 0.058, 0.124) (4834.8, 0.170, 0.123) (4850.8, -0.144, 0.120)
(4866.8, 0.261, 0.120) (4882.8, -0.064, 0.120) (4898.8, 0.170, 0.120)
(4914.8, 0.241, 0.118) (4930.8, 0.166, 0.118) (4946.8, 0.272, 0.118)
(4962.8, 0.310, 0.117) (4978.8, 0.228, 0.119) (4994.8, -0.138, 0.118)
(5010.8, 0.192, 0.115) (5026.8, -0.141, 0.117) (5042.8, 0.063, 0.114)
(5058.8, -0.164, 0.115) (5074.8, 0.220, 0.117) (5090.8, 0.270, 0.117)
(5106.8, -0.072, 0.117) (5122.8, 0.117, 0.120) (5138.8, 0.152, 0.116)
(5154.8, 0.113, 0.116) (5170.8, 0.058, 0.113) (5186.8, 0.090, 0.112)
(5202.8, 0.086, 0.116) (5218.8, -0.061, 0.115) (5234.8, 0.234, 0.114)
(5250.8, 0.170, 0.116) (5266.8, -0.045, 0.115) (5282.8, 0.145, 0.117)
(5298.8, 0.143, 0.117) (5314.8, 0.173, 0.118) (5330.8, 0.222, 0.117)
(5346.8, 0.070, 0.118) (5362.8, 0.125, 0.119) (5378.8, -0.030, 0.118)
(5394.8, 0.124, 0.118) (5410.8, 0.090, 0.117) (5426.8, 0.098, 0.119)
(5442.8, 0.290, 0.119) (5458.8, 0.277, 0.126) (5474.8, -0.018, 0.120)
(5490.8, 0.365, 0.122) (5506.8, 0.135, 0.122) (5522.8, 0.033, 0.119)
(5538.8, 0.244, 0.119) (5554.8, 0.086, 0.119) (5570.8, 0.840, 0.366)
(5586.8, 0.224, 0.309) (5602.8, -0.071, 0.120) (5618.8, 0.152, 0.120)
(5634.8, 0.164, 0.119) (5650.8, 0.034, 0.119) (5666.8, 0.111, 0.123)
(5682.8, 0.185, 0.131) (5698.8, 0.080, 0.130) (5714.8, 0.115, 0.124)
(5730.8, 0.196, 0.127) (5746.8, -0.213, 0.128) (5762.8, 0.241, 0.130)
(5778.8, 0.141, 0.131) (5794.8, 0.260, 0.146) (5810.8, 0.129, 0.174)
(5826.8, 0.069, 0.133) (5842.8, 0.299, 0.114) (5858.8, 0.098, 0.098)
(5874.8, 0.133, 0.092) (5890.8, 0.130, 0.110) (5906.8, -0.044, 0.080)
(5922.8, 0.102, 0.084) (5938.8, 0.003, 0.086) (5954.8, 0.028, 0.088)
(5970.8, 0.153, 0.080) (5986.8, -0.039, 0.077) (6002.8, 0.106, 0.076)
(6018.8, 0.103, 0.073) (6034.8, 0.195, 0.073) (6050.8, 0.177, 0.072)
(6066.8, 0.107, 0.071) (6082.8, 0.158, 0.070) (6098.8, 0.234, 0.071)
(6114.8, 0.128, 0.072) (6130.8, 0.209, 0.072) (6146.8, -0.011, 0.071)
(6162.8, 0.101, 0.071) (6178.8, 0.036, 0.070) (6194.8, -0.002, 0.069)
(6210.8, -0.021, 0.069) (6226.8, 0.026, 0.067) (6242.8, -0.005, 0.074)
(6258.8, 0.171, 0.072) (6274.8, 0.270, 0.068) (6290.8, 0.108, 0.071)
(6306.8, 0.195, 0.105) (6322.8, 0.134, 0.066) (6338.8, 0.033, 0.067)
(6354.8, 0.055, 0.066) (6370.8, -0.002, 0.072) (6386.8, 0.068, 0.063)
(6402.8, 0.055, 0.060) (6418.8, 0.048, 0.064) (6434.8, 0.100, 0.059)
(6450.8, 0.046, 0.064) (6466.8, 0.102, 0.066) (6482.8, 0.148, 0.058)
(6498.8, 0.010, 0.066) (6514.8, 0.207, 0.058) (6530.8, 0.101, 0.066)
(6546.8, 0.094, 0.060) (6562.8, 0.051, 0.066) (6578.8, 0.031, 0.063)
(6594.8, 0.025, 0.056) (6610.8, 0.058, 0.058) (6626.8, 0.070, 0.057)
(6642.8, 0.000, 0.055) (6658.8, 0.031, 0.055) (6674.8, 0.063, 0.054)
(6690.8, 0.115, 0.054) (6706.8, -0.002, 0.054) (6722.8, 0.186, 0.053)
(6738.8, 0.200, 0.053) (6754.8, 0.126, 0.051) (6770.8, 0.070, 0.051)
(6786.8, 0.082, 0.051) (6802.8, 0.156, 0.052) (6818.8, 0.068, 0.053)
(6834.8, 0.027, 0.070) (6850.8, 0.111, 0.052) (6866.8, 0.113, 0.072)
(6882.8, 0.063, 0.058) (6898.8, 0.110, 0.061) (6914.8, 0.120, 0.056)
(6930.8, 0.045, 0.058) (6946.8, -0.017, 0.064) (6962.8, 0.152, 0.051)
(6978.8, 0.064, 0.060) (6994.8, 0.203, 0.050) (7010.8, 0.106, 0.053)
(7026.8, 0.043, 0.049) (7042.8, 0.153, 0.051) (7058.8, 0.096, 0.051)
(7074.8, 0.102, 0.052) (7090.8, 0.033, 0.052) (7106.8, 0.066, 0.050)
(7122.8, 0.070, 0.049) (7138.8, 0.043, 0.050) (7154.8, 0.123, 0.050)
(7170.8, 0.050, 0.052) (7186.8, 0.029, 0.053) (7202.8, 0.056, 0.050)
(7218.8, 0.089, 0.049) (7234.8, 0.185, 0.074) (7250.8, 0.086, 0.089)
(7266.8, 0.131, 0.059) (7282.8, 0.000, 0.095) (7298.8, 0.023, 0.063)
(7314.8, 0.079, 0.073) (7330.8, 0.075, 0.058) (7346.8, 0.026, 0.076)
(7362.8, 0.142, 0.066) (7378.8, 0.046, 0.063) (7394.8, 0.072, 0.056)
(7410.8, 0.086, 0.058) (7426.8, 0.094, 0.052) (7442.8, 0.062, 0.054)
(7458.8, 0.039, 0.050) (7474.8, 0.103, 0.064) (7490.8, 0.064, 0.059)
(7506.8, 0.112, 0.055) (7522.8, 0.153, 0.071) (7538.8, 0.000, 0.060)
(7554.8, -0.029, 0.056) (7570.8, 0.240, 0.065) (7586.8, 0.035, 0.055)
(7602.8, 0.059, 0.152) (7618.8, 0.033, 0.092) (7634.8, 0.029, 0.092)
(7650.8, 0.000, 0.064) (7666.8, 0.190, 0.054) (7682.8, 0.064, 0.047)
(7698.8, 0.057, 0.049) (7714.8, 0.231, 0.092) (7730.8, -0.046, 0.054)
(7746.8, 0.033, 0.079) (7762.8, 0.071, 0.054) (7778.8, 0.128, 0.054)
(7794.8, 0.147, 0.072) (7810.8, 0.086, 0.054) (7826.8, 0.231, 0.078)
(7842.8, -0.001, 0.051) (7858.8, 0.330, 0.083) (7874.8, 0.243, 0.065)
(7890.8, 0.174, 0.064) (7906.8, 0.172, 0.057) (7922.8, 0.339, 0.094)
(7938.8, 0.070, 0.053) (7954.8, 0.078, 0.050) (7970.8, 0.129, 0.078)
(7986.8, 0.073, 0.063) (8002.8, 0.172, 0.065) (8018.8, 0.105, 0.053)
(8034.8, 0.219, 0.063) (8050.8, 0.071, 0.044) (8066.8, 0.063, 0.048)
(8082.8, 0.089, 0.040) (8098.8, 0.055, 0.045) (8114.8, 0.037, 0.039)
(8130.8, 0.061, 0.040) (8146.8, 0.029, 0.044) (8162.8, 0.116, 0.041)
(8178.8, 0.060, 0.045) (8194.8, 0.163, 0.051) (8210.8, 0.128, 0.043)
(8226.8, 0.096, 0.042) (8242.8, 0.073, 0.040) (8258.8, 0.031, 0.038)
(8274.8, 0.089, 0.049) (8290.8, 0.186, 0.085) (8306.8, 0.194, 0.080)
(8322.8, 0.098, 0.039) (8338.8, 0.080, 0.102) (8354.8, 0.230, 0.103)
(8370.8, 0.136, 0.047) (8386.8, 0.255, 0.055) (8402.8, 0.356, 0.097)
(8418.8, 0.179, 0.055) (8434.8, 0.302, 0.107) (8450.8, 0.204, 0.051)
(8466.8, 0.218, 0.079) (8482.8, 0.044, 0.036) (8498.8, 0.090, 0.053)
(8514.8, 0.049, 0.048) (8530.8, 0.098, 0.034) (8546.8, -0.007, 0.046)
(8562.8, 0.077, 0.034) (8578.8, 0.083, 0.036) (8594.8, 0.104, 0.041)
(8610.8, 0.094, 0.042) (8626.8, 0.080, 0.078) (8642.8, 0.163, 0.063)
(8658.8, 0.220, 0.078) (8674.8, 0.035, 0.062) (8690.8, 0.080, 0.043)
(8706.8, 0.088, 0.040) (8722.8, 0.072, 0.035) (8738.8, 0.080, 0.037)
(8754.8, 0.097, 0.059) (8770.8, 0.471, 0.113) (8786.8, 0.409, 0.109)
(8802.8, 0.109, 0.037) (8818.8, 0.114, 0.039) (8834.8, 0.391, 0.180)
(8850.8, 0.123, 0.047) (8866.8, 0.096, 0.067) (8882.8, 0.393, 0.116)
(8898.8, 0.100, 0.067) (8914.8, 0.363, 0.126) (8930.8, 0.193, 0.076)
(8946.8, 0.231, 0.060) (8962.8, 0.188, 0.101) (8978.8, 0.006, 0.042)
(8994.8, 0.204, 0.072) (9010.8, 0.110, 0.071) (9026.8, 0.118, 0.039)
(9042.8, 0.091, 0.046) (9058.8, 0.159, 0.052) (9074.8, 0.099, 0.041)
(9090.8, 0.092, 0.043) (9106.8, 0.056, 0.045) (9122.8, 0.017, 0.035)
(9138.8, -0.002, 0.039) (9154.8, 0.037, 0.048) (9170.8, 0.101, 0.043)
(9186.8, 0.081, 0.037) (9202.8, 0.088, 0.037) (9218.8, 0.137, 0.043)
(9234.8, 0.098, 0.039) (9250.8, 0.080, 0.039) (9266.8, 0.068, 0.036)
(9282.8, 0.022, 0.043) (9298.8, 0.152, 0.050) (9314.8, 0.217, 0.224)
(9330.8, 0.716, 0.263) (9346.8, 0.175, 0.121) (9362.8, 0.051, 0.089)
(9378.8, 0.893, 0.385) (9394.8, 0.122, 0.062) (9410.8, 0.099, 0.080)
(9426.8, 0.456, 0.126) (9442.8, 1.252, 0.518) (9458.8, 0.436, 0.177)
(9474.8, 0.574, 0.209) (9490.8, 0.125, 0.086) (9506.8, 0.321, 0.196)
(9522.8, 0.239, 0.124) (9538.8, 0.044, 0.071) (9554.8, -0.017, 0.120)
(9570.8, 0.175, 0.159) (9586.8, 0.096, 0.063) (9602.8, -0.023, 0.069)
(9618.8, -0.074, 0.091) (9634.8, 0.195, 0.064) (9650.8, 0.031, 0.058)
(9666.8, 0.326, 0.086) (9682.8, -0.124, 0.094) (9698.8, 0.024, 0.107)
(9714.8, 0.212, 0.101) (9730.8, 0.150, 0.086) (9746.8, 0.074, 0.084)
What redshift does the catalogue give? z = 1.369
